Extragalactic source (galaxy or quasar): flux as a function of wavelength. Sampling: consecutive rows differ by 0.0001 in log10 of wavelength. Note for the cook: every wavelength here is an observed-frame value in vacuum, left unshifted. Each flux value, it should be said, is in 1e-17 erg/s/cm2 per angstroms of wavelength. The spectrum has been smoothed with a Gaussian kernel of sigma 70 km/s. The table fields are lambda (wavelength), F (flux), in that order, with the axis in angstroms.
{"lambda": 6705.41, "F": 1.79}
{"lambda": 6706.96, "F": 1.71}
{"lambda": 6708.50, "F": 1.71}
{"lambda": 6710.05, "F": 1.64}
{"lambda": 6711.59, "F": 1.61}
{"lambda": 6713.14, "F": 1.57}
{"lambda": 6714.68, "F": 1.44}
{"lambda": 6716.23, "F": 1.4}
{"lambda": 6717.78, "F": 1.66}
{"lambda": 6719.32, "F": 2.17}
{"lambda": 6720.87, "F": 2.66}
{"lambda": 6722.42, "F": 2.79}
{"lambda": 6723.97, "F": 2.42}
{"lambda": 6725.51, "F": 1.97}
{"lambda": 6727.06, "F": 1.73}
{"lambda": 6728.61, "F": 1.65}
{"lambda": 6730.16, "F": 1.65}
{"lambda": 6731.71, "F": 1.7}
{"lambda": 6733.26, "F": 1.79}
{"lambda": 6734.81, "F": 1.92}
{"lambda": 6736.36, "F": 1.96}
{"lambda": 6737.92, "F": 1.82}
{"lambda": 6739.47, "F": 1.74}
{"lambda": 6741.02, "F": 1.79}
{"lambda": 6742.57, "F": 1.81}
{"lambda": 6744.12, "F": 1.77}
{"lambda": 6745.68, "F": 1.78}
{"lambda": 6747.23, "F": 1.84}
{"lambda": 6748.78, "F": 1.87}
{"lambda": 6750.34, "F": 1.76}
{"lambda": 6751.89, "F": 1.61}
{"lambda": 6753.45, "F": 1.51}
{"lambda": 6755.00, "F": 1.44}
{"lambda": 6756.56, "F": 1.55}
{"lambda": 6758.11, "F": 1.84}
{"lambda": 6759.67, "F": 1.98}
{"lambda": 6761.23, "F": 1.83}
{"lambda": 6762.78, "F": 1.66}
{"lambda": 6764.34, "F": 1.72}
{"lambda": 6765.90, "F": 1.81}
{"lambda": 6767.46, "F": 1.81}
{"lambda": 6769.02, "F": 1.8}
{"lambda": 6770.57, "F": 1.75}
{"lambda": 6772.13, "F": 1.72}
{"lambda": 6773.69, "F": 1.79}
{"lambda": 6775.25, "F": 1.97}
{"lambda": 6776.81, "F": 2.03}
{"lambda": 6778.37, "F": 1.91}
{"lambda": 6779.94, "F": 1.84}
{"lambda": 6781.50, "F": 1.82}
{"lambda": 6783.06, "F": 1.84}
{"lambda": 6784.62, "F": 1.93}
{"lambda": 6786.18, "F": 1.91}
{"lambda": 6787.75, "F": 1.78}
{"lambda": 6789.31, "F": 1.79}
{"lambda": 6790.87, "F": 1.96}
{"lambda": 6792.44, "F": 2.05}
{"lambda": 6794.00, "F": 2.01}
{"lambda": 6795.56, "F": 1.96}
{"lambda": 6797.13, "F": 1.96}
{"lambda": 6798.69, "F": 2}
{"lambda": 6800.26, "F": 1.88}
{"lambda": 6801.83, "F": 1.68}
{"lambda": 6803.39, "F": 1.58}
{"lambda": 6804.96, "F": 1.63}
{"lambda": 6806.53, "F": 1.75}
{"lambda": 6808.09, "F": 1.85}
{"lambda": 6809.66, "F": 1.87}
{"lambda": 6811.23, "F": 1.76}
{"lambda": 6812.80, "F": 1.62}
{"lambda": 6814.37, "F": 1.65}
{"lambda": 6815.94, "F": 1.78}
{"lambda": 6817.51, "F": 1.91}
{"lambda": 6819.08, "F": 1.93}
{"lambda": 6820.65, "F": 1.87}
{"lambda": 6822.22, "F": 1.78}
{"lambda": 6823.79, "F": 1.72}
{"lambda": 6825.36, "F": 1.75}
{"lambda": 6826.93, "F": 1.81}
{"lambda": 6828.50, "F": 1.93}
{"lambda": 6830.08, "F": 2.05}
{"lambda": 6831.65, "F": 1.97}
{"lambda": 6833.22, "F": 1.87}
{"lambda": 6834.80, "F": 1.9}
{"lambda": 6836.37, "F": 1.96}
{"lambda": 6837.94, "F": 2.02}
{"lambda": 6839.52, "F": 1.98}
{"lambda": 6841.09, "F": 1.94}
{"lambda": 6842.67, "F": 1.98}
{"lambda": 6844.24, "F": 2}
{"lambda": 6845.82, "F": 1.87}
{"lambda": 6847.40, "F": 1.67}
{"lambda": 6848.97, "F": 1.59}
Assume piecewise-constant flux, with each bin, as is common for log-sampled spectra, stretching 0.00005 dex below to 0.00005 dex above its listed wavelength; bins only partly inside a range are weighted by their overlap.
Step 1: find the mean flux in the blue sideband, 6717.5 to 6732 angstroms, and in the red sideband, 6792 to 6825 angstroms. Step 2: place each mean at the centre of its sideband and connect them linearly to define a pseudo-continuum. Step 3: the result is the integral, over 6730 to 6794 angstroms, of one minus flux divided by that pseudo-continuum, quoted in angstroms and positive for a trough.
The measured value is 4.8 angstroms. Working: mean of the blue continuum 2.06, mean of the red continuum 1.82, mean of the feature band 1.81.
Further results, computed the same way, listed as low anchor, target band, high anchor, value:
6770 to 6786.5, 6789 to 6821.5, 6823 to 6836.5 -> 0.7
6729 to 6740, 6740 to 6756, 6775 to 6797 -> 0.9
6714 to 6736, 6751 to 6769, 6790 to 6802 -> 2.1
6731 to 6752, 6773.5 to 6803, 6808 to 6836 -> -1.2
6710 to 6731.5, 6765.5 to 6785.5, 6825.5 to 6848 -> 0.6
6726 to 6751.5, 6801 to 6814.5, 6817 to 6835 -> 1.0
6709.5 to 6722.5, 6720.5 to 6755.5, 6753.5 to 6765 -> -1.8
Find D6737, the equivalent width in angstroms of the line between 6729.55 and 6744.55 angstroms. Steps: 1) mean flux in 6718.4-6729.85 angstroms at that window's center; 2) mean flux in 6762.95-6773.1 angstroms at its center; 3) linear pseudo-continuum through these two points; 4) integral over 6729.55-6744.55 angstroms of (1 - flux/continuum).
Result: 1.8 angstroms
